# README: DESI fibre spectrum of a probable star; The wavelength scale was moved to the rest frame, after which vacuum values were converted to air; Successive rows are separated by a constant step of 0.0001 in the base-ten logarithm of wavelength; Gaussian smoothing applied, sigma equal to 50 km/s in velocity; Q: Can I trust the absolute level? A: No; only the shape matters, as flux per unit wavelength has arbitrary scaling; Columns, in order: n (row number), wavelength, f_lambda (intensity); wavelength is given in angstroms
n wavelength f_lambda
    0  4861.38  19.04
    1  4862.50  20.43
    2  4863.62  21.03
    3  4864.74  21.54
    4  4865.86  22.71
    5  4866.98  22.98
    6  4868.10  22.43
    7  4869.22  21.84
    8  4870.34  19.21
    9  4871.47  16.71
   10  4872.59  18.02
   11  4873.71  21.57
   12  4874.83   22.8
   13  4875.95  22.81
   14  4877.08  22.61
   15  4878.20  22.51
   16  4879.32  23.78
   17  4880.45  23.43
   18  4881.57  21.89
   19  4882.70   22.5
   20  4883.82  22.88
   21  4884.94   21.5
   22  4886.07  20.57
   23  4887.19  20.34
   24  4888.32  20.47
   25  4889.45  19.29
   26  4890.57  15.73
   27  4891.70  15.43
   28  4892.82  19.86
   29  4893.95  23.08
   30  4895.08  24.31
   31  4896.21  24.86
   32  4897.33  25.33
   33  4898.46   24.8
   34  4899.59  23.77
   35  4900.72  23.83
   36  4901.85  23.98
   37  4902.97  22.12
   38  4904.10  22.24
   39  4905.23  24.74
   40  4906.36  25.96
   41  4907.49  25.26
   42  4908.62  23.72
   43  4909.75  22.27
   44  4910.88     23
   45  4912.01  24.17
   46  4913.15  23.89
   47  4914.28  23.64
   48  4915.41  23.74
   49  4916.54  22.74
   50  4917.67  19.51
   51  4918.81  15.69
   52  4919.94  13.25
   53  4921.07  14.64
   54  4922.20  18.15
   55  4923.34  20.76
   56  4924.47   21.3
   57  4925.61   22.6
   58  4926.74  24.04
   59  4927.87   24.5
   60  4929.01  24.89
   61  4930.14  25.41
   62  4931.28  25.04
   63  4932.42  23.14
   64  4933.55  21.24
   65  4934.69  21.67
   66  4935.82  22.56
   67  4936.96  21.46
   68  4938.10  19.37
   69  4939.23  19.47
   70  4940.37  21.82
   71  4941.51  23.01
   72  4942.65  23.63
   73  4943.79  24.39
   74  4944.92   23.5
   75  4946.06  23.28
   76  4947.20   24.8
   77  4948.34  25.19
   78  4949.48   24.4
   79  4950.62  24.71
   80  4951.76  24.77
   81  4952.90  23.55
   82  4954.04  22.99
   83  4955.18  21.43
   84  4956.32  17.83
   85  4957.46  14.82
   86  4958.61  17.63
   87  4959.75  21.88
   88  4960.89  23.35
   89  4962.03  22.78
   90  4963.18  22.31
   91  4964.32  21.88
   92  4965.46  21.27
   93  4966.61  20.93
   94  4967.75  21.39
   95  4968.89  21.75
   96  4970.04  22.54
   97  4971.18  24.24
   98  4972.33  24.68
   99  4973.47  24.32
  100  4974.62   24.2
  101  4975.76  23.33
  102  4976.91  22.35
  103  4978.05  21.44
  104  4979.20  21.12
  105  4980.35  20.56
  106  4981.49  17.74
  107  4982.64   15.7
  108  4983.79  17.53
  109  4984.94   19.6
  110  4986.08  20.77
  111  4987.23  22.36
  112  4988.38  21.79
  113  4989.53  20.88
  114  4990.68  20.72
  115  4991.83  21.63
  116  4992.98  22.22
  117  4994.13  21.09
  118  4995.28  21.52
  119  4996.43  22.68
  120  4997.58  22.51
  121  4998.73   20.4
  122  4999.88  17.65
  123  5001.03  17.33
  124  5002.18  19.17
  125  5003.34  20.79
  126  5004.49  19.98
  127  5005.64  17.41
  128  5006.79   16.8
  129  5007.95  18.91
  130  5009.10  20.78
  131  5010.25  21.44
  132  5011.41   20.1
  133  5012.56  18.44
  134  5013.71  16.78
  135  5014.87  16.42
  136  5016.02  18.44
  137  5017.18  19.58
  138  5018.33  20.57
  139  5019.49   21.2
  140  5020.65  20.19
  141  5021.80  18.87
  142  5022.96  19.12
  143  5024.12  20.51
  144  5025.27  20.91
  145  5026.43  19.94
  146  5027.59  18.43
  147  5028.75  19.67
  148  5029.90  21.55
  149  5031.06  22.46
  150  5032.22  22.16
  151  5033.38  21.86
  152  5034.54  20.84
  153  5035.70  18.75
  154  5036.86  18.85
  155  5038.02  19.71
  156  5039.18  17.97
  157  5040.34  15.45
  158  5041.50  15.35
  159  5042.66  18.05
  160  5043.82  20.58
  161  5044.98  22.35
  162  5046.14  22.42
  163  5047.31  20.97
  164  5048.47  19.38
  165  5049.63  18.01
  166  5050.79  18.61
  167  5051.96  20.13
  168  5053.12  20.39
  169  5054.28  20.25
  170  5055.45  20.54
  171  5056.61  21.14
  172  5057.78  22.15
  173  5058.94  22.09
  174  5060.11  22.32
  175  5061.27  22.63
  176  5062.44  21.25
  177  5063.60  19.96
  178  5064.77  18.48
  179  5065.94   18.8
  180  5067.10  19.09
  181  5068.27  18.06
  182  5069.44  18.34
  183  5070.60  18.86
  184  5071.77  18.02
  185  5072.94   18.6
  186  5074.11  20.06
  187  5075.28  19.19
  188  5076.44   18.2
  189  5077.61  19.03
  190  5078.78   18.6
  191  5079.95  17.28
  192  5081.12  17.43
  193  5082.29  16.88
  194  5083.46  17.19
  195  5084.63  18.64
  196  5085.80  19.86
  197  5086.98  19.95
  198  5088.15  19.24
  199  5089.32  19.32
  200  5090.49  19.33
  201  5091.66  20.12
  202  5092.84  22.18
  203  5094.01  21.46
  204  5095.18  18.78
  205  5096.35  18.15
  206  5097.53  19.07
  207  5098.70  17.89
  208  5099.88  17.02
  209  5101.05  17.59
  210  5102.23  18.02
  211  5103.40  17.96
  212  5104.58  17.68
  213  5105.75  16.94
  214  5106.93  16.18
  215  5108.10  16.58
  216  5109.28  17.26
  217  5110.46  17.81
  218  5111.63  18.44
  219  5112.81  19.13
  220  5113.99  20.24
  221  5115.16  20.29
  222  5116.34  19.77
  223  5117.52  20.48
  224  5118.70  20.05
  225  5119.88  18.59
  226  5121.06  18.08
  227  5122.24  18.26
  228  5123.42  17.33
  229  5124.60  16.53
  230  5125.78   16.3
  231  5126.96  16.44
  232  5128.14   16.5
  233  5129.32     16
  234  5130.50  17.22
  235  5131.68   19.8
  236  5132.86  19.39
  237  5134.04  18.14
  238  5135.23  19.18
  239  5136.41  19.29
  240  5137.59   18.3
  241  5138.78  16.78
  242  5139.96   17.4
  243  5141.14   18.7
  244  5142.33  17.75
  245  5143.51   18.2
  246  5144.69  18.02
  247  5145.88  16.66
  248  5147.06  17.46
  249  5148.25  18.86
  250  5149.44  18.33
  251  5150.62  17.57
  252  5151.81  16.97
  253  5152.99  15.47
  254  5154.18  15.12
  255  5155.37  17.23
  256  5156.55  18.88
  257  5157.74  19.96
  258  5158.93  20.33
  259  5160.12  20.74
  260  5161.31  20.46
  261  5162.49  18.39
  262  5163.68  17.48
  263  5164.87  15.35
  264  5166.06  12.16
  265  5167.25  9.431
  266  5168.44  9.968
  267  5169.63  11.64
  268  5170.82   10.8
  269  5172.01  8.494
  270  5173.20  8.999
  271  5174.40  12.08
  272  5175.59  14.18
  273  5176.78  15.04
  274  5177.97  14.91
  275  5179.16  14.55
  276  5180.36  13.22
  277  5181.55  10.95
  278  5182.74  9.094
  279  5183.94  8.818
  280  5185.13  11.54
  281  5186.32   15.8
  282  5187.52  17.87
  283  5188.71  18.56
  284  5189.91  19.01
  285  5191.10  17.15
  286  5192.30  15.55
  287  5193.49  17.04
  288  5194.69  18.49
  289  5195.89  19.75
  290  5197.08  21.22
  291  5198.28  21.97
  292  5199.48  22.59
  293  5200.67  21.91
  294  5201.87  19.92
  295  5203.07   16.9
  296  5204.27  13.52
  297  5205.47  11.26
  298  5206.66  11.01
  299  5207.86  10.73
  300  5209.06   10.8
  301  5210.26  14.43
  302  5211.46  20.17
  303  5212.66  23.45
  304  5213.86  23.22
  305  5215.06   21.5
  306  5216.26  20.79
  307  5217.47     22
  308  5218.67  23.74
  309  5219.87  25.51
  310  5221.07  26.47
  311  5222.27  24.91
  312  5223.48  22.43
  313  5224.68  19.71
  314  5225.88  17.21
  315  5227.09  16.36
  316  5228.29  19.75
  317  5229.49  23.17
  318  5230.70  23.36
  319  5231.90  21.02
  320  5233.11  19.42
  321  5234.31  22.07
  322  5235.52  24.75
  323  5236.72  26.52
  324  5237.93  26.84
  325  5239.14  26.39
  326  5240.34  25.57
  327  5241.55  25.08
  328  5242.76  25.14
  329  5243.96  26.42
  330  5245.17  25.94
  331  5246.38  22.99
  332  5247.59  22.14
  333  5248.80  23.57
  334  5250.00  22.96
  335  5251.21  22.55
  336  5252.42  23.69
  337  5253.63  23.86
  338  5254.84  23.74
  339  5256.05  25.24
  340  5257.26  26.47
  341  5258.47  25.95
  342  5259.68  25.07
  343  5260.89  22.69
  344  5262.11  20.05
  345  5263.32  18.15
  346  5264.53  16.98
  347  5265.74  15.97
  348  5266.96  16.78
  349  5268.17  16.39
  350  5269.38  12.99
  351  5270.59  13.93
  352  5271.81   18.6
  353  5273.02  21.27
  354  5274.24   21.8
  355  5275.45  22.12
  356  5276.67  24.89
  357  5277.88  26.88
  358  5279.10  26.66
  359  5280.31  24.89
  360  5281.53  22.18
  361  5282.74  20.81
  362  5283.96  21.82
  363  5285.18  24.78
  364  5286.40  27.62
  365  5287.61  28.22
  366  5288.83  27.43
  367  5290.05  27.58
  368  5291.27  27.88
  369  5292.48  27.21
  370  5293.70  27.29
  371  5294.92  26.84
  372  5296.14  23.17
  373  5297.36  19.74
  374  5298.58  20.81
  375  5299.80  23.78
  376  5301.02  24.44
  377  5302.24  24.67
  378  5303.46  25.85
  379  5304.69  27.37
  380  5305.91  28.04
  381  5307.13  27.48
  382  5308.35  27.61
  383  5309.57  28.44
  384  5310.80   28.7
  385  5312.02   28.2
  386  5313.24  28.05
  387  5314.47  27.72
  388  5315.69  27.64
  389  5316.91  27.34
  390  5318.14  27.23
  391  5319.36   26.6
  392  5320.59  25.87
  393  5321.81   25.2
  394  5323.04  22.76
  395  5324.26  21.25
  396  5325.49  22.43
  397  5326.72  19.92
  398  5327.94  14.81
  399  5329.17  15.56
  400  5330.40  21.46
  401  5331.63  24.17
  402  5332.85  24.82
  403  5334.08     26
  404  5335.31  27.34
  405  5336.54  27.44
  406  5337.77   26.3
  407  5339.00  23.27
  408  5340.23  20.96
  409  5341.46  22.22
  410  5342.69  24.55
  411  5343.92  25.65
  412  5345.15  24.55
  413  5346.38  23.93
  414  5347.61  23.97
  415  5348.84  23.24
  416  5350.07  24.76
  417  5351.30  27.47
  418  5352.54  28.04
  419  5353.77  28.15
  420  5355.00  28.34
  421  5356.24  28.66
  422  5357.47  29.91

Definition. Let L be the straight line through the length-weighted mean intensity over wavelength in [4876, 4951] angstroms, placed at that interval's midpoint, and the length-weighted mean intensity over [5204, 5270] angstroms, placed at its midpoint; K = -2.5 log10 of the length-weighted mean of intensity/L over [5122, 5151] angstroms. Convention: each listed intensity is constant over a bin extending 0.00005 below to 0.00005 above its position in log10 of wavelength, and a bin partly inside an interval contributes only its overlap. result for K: 0.212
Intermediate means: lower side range 22.3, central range 17.8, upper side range 21.3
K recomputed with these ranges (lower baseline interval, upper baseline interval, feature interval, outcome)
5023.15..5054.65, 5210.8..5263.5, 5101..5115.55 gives 0.17 mag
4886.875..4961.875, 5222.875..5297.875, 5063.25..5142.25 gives 0.22 mag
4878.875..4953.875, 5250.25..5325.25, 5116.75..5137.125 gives 0.27 mag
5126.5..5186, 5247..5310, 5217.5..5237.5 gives -0.11 mag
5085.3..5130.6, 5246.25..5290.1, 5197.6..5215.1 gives 0.19 mag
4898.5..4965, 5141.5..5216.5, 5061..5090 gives -0.01 mag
